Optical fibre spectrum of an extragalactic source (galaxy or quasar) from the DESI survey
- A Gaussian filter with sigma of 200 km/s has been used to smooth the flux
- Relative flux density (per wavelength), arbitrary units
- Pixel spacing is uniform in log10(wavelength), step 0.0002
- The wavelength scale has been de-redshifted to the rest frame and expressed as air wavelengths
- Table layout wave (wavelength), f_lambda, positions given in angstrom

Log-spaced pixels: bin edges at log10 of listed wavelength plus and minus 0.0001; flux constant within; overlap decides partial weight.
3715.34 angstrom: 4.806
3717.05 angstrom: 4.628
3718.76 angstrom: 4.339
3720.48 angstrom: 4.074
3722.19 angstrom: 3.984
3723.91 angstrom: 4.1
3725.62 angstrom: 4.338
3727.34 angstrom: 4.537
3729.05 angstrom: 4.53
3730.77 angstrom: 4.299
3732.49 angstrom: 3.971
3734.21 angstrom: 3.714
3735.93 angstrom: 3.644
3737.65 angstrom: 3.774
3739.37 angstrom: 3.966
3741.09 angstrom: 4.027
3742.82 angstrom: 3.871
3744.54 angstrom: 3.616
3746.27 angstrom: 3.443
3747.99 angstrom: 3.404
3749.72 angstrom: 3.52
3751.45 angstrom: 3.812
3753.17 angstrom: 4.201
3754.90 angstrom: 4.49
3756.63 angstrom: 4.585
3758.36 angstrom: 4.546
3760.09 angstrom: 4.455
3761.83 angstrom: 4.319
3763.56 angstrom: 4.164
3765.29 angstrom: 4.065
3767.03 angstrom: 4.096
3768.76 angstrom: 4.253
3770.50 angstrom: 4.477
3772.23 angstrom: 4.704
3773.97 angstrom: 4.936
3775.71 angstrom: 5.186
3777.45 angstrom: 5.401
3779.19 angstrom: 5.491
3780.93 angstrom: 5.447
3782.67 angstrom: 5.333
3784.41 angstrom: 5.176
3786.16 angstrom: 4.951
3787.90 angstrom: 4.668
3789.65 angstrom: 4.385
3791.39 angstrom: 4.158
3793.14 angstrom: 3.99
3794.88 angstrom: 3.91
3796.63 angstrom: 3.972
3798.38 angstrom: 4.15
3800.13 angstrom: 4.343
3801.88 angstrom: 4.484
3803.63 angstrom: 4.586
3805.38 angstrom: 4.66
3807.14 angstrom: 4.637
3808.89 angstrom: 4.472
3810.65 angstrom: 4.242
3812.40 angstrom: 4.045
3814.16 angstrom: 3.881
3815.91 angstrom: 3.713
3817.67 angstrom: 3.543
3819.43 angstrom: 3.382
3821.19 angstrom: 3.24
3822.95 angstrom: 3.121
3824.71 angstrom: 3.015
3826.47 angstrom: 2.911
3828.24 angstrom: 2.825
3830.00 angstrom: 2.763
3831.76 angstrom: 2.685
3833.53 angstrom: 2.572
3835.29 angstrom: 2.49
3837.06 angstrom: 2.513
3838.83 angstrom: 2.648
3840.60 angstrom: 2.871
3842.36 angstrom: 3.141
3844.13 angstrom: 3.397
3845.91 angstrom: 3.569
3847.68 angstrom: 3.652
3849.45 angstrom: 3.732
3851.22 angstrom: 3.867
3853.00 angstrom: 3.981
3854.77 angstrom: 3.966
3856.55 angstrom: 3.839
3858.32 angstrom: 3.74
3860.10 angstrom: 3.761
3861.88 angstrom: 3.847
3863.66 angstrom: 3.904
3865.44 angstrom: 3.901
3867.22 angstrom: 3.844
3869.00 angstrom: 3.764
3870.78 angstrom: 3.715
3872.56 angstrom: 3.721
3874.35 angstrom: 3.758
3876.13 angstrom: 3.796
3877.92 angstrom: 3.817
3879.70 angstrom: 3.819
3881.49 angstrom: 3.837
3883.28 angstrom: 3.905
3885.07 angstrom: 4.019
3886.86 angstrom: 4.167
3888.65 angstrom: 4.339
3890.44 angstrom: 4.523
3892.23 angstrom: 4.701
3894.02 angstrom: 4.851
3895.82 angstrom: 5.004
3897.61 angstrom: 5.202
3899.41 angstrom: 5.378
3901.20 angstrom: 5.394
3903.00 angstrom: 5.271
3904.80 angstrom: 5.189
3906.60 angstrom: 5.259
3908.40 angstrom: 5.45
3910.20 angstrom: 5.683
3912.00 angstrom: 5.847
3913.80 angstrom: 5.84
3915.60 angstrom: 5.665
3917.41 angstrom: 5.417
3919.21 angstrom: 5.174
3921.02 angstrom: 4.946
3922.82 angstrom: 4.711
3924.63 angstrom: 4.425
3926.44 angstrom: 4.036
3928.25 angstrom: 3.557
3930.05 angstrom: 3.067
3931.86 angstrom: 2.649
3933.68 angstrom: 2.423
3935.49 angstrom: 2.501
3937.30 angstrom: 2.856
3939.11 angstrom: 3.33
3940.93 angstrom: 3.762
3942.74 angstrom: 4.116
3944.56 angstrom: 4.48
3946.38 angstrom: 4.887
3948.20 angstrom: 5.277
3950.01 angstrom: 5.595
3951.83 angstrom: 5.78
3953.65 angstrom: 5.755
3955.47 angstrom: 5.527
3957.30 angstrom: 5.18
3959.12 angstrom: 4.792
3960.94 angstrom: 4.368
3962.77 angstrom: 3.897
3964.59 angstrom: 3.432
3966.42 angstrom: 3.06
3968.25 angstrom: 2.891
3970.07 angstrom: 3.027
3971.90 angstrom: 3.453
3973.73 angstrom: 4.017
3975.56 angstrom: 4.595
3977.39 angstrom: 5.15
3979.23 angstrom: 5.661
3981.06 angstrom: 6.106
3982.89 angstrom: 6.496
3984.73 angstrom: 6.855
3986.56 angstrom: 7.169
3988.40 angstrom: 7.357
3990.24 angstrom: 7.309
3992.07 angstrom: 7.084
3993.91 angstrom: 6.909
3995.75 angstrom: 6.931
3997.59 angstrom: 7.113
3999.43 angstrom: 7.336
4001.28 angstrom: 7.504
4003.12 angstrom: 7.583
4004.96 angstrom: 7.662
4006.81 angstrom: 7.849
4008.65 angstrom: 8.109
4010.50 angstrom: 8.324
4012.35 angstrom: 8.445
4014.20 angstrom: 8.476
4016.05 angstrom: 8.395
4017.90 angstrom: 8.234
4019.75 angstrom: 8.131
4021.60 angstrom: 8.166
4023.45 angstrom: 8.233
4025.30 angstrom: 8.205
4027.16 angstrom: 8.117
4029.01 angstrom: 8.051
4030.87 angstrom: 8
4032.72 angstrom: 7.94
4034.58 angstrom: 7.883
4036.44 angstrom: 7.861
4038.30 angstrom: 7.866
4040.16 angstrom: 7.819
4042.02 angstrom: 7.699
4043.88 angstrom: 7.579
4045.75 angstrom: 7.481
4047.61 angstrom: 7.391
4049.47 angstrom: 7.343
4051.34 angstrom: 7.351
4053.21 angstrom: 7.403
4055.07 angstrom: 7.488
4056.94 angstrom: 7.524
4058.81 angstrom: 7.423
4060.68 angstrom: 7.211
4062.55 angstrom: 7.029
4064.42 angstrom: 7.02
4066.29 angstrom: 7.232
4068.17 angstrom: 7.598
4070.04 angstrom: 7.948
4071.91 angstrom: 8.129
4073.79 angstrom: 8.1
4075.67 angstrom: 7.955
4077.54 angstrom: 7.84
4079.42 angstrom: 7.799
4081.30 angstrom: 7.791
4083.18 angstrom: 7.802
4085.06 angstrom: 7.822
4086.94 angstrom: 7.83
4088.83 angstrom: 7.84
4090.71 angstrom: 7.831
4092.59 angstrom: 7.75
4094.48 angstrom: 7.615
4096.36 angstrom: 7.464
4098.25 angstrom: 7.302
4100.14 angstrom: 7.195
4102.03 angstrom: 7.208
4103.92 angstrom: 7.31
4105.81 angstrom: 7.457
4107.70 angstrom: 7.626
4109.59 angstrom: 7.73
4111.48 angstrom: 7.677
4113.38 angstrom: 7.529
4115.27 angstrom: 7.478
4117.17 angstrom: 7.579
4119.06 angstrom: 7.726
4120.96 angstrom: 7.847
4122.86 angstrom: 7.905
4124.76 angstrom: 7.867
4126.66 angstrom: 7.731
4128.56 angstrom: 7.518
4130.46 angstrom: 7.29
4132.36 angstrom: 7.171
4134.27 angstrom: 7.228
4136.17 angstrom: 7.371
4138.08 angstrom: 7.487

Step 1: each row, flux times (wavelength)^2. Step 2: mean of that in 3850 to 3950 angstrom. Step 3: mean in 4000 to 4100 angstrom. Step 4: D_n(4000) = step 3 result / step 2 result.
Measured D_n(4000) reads 1.95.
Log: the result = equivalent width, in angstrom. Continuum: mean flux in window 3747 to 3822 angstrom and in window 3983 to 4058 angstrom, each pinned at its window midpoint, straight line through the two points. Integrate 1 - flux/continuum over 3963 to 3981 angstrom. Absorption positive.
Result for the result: 7.7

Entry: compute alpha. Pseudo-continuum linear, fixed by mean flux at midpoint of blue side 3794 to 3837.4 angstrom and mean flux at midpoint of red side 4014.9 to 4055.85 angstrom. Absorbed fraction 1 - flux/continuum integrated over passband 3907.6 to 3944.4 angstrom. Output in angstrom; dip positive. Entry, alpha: 9.2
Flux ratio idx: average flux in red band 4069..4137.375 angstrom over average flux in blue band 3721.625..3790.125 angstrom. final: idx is 1.76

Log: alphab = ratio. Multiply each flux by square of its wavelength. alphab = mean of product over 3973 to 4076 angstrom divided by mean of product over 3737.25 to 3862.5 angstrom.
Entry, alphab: 2.1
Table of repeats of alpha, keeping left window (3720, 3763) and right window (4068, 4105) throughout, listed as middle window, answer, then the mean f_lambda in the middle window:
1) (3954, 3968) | 4.5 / 4.31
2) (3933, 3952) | 6.6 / 4.05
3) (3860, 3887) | 8.0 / 3.84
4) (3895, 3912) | 1.3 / 5.34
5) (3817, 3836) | 7.6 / 2.96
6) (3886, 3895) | 1.8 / 4.52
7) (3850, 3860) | 2.6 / 3.86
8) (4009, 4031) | -3.9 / 8.23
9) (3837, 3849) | 4.6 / 3.18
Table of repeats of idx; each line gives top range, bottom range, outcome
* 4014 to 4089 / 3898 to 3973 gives 1.74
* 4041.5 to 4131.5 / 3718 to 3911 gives 1.85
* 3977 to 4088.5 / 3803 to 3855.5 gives 2.19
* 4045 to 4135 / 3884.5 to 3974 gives 1.69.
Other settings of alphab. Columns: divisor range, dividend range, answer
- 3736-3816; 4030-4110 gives 2.03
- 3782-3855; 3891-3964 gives 1.32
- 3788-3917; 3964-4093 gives 1.94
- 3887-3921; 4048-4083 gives 1.58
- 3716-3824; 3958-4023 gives 1.68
